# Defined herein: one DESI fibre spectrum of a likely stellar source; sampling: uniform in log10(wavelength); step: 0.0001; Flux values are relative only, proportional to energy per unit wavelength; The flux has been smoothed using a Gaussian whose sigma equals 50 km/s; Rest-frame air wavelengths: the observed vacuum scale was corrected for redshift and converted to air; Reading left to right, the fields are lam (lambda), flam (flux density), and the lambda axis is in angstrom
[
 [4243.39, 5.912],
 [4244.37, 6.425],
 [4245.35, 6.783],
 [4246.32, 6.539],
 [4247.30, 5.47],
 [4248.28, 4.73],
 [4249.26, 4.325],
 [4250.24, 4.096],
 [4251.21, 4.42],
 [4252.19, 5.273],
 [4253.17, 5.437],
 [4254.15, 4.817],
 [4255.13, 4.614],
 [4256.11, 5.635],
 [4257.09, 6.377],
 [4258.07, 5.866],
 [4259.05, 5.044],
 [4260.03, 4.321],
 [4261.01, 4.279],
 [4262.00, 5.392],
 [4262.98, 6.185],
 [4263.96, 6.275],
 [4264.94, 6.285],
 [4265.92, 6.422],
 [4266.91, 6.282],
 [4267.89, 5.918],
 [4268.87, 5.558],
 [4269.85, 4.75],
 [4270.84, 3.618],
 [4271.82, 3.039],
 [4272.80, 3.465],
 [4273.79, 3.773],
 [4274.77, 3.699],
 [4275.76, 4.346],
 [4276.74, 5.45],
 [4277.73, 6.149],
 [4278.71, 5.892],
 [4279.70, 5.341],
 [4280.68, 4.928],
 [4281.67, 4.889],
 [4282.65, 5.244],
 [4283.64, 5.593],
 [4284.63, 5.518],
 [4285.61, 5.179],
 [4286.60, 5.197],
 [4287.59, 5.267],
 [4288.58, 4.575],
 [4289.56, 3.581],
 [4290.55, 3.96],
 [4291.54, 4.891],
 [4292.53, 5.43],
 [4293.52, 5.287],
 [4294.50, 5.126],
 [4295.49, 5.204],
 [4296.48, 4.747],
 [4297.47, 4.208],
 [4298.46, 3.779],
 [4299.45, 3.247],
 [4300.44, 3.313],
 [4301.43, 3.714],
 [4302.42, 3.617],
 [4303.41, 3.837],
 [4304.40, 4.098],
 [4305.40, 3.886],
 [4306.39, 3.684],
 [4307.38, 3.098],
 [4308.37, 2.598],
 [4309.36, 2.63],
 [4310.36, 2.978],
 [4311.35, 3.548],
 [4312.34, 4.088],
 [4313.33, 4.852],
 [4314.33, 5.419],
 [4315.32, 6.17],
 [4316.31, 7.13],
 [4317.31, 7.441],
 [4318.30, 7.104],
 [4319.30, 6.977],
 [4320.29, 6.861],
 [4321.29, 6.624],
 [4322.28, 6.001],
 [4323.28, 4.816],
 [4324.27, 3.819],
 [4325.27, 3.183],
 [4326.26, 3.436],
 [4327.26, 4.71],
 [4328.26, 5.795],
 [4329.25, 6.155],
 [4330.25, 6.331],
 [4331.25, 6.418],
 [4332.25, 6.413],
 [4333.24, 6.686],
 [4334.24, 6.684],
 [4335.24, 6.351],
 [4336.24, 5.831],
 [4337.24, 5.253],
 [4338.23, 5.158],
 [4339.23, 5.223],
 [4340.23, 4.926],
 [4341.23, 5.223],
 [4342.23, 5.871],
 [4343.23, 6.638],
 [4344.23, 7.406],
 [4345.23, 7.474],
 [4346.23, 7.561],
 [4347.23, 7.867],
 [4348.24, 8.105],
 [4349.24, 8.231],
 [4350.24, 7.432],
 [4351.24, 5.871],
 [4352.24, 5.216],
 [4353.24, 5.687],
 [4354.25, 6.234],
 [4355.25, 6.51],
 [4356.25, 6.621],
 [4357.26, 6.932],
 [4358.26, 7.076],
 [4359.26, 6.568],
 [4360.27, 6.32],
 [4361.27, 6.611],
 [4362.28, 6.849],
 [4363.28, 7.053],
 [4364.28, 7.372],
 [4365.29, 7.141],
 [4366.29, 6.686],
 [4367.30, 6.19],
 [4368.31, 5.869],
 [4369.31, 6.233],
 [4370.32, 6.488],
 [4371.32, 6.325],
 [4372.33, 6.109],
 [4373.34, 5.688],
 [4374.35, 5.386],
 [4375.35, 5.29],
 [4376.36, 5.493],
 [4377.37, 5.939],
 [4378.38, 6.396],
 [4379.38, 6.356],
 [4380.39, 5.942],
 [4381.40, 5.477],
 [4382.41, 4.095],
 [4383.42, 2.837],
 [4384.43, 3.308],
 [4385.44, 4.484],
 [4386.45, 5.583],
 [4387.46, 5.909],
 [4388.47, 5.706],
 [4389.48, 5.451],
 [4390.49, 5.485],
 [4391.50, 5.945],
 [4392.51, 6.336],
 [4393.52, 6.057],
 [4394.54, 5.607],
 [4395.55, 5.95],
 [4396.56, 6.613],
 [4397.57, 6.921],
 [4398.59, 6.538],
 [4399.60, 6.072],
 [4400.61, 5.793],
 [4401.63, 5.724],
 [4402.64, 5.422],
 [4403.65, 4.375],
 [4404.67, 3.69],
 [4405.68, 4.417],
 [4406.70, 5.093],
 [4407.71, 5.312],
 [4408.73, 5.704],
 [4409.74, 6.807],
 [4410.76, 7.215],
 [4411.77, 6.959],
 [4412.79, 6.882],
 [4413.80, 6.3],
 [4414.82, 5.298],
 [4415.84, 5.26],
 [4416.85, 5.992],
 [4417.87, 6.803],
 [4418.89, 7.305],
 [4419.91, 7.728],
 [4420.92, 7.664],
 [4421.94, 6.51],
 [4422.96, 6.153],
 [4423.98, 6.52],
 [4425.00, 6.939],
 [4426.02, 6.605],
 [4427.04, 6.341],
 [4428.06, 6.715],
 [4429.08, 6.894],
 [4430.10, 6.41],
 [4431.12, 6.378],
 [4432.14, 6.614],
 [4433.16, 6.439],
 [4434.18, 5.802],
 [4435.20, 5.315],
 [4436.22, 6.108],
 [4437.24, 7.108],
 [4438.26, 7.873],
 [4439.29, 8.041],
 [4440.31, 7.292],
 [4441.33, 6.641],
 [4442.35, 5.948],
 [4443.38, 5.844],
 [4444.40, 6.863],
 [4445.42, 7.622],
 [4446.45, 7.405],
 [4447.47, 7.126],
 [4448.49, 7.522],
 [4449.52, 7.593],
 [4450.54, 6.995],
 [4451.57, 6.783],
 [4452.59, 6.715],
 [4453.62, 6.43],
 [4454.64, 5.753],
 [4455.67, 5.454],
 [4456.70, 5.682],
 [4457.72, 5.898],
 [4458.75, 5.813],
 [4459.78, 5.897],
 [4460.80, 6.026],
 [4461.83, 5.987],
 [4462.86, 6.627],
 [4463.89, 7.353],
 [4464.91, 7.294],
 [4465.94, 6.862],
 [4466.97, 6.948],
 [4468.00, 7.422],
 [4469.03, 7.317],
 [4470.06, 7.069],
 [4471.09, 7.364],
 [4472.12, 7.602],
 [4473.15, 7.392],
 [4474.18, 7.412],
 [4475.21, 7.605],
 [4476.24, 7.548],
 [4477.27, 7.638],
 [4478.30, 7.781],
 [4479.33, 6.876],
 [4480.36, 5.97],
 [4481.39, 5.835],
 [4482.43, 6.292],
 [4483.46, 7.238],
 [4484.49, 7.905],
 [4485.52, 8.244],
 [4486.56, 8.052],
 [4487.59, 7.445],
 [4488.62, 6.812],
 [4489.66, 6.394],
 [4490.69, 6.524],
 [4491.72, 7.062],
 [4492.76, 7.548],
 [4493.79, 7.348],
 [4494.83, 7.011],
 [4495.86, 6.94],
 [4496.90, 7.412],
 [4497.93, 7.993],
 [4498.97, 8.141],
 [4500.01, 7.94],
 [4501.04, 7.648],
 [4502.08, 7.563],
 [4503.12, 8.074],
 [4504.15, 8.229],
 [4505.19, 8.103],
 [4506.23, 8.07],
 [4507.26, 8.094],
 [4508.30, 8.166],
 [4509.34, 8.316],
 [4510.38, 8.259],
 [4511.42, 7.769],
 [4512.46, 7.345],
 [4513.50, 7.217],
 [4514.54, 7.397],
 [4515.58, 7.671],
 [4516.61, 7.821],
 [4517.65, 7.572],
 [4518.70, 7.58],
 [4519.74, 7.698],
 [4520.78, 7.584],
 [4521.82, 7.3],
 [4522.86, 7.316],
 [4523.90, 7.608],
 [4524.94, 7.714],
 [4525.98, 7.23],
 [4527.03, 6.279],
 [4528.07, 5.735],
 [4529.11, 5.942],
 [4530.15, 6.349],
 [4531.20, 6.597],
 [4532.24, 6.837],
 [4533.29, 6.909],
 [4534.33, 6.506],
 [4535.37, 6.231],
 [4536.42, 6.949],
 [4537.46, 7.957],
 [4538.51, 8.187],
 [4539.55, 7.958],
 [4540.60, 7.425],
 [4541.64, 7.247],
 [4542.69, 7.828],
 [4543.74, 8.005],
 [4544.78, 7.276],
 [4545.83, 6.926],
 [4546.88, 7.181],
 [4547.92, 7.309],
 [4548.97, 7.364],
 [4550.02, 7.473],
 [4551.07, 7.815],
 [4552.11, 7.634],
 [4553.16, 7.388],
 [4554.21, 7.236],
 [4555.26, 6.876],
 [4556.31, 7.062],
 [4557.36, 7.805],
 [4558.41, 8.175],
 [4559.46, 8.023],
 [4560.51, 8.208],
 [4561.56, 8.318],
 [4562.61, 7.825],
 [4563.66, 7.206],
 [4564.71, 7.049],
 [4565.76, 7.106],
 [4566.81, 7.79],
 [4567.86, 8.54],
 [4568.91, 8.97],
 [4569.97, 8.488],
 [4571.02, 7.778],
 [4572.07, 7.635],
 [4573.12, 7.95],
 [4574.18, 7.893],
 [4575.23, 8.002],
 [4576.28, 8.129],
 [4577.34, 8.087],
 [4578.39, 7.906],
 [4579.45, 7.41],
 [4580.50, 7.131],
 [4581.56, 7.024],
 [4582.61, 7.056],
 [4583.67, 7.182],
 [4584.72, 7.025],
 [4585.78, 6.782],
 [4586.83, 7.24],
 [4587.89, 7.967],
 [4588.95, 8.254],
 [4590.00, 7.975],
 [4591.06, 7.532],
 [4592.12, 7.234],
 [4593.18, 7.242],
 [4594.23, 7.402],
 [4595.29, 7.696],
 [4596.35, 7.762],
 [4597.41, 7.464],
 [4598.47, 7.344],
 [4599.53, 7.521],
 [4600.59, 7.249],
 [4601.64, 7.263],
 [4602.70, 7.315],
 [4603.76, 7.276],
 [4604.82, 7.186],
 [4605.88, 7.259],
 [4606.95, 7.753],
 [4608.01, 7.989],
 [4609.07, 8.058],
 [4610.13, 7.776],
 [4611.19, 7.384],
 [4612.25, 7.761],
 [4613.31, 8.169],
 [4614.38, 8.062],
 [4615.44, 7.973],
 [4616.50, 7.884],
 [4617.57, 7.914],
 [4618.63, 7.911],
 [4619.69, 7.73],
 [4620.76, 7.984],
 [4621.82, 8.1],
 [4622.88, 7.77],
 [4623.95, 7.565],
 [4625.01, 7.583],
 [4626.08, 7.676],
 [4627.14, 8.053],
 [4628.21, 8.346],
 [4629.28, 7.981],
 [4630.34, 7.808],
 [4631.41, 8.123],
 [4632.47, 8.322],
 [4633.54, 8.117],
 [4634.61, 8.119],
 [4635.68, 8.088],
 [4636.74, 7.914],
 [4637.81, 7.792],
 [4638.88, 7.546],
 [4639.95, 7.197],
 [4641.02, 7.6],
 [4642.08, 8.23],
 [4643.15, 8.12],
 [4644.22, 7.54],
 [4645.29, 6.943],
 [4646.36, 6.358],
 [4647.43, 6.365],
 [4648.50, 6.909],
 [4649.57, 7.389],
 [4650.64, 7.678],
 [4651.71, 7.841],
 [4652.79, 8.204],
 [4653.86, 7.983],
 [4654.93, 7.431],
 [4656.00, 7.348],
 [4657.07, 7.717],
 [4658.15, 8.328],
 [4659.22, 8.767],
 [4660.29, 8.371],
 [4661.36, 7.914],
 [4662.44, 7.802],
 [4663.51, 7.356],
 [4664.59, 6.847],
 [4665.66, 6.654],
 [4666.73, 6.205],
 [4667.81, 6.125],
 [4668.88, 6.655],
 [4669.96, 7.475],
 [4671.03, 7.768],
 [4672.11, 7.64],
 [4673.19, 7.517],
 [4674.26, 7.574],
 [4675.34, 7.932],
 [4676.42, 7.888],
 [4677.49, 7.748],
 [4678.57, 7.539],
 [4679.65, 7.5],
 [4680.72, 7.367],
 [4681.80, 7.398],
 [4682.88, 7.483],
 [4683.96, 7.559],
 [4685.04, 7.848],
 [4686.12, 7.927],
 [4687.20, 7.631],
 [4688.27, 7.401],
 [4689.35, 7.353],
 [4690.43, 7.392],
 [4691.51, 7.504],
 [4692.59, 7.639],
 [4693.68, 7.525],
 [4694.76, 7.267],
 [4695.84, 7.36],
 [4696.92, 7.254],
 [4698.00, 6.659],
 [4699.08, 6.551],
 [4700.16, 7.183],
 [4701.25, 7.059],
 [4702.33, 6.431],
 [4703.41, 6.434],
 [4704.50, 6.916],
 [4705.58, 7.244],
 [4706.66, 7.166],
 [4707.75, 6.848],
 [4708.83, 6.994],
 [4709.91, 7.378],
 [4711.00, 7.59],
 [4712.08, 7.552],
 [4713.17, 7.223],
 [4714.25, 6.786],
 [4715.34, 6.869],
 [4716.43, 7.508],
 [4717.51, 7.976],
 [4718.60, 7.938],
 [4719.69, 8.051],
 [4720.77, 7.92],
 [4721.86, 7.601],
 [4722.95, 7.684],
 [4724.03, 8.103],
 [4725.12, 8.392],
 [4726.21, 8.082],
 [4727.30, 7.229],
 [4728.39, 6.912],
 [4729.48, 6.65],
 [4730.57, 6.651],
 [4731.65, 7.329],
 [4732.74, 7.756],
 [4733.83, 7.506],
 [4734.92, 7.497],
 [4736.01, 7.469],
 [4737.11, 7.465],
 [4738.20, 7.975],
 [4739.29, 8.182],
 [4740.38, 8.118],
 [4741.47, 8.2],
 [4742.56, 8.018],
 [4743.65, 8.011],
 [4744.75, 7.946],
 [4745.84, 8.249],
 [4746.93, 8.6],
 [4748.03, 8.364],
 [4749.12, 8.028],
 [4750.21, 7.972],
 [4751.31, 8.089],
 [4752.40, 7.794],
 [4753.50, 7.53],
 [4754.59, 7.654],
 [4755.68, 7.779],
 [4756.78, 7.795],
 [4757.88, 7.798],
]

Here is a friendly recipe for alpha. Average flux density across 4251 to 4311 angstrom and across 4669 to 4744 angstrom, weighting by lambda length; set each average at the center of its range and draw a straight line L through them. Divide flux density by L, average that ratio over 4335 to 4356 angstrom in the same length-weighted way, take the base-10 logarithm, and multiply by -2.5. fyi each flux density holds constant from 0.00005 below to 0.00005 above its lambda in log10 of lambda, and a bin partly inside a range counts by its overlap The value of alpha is -0.24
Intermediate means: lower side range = 4.7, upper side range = 7.47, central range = 6.39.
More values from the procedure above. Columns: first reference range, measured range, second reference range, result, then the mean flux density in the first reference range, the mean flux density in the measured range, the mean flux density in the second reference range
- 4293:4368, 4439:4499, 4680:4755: -0.11 mag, 5.62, 6.96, 7.53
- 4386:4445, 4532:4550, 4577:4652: -0.03 mag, 6.23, 7.31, 7.62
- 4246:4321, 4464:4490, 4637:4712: -0.18 mag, 4.89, 7.22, 7.4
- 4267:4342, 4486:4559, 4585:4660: -0.09 mag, 4.93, 7.41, 7.69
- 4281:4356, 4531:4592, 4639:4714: -0.13 mag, 5.33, 7.55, 7.38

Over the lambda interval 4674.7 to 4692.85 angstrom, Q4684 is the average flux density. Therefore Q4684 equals 7.59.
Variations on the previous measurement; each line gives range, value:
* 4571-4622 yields 7.62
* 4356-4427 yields 6.02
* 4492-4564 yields 7.47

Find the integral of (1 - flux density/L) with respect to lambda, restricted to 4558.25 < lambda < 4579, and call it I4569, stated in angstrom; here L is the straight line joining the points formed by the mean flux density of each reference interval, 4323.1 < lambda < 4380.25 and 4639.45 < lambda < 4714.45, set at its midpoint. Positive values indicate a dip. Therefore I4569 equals -2.9 angstrom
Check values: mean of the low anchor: 6.17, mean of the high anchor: 7.38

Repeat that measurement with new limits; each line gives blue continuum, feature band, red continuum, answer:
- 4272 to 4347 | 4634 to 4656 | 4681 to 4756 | -1.5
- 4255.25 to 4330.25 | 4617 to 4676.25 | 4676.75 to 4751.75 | -4.5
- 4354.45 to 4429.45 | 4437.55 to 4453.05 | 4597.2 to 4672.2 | -1.7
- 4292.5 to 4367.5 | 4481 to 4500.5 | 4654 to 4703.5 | -2.5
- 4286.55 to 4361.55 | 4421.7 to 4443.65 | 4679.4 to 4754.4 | -2.1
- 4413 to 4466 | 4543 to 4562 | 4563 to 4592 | -0.2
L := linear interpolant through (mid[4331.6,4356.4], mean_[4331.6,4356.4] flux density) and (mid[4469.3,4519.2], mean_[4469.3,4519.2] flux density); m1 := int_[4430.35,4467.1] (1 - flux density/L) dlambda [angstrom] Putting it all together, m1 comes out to 2.84 angstrom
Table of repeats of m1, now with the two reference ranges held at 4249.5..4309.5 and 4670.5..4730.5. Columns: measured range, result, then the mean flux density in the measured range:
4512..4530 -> -2.7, 7.22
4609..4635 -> -3.8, 7.92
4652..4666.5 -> -1.2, 7.72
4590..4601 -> -1.2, 7.47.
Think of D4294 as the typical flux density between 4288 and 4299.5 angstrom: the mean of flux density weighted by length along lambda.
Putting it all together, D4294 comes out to 4.56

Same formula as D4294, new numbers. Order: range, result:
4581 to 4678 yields 7.6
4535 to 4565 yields 7.52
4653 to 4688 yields 7.55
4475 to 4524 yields 7.5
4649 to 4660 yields 7.88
